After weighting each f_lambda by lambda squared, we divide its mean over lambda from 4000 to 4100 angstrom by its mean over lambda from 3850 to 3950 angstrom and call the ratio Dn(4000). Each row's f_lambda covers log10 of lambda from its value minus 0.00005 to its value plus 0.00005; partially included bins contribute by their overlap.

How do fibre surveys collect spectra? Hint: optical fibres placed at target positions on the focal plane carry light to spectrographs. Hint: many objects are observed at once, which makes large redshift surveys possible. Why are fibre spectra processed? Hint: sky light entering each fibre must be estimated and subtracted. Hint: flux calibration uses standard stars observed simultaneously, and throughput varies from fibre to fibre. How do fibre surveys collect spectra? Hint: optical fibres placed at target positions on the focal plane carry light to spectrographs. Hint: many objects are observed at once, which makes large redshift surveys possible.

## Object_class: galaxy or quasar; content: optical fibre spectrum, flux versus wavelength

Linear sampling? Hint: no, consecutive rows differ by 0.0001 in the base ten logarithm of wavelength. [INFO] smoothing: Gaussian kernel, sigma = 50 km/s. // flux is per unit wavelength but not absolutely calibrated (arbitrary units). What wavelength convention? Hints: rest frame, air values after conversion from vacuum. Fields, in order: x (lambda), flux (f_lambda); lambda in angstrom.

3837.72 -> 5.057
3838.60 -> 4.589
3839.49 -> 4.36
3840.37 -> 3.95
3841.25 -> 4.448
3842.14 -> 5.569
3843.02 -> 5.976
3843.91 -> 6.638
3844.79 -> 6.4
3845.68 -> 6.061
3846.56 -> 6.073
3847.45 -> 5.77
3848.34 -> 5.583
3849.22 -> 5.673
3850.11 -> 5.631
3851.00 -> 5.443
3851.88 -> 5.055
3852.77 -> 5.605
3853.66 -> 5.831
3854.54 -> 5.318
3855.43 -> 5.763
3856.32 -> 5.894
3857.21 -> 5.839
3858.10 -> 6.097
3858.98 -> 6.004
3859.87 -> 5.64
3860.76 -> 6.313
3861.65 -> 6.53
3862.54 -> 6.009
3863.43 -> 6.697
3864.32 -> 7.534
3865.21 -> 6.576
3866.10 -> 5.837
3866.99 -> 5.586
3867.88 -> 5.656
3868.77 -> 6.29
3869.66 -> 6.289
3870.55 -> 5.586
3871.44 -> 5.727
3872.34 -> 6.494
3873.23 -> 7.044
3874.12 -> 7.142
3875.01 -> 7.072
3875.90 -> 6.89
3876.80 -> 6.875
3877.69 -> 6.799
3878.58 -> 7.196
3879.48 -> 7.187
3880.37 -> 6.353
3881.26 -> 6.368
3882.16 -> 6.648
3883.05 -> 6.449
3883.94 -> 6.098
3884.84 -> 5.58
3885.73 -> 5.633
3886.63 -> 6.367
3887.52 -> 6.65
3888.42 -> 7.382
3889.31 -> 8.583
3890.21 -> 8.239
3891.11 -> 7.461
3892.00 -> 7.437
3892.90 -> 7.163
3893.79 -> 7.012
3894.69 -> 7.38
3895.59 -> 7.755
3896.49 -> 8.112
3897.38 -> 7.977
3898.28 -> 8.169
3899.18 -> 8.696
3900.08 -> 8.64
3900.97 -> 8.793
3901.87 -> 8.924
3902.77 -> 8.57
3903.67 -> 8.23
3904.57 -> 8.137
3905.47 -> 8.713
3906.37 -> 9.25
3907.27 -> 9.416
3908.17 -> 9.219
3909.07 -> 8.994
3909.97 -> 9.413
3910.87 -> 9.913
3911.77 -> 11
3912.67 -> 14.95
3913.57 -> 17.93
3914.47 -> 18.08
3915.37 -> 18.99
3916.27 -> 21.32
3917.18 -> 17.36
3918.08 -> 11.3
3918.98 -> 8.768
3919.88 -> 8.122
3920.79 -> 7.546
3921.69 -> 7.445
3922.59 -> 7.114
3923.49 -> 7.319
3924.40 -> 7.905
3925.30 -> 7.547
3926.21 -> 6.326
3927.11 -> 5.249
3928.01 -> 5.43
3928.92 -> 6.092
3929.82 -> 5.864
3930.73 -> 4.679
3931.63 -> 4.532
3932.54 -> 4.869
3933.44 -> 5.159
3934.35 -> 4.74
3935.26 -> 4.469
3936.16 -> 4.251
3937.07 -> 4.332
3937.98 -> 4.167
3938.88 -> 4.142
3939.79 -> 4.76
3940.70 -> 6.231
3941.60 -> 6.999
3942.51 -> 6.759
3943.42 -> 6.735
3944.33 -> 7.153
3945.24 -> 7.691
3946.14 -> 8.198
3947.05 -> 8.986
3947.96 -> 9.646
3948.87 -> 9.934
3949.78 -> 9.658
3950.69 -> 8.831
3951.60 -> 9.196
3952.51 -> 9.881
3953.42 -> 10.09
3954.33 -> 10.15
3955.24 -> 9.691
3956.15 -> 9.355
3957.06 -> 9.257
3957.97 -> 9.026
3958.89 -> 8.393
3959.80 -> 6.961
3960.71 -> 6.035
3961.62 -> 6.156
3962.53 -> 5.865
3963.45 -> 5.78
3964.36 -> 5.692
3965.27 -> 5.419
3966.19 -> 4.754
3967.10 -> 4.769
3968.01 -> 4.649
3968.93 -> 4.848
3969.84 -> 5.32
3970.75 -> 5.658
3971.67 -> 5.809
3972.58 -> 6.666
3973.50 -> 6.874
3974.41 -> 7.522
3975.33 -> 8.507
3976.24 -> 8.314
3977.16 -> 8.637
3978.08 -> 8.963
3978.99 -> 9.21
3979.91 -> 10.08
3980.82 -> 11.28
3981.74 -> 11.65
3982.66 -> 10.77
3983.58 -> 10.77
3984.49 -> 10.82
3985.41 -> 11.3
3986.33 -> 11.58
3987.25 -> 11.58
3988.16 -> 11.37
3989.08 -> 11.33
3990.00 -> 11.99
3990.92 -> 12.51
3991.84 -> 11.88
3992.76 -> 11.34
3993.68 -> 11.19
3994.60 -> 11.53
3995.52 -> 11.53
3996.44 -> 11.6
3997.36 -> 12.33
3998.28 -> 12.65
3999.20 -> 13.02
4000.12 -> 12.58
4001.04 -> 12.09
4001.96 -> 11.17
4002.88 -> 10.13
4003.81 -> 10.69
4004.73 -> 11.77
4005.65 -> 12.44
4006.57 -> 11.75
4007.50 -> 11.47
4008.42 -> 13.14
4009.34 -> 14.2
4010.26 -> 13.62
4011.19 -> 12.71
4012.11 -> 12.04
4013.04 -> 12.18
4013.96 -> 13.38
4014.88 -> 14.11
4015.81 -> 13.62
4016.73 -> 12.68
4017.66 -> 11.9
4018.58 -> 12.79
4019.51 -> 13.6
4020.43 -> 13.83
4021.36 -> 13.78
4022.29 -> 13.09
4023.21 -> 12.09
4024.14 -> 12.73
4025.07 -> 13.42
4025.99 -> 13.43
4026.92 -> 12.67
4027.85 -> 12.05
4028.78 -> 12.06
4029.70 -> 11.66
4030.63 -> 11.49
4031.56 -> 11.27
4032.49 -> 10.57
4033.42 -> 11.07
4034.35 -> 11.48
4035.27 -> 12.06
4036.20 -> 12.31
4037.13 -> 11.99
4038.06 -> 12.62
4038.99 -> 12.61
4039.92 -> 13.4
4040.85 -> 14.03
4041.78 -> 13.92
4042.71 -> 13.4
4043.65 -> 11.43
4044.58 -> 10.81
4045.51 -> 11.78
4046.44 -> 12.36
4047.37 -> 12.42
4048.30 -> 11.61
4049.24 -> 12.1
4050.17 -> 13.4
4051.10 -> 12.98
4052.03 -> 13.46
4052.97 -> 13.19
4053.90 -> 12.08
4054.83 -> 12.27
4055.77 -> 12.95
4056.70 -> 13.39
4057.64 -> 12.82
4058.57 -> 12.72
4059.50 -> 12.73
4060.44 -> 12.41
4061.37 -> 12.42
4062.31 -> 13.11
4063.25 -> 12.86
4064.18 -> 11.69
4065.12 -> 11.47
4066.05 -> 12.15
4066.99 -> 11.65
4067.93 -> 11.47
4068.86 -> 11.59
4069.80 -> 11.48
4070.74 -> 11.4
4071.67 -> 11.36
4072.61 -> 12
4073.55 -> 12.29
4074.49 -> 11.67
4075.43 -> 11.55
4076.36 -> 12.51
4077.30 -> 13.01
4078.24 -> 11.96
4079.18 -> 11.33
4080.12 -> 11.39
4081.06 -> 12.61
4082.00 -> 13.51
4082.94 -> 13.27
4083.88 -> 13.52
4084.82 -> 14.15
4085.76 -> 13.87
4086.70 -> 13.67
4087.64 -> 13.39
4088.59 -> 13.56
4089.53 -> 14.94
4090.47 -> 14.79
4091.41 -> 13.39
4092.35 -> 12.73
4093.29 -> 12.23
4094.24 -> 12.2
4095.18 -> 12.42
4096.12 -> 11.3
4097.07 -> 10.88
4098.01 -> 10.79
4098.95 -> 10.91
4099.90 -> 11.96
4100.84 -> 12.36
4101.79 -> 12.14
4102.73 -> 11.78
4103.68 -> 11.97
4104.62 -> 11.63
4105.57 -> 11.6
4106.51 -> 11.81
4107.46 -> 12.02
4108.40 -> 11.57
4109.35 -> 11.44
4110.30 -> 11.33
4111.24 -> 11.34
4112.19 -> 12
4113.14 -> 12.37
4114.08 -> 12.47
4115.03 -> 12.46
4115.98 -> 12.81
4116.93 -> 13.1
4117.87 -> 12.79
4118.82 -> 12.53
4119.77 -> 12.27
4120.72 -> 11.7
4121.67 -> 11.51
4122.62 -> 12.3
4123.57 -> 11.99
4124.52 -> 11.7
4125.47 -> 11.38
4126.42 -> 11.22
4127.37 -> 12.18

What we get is 1.78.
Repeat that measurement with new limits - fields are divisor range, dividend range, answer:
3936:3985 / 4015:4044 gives 1.70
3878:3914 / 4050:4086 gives 1.63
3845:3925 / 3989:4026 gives 1.68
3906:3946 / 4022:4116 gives 1.58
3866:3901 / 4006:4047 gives 1.94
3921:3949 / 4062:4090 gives 2.14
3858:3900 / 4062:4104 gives 2.01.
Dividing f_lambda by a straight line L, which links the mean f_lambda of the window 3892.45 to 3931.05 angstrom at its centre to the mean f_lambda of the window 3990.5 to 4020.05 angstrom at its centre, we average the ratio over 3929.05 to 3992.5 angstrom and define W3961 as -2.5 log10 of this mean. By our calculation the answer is 0.37 mag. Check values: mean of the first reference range 9.43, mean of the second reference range 12.3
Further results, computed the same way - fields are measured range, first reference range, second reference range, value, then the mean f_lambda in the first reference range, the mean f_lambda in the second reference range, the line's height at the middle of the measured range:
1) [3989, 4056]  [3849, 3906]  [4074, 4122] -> -0.184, 6.8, 12.4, 10.5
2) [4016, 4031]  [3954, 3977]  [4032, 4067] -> -0.190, 6.86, 12.4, 10.7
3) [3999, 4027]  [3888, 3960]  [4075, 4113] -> -0.200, 8.48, 12.4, 10.5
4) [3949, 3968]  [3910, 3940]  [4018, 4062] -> 0.246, 8.57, 12.5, 9.72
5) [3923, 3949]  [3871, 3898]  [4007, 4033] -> 0.430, 6.98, 12.7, 9.15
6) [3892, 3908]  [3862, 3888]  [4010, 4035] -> -0.110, 6.44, 12.6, 7.47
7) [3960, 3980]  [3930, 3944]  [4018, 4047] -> 0.178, 5.15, 12.4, 7.67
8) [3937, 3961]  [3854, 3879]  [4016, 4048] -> 0.184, 6.31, 12.4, 9.37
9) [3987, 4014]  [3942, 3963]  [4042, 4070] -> -0.174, 8.41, 12.4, 10.2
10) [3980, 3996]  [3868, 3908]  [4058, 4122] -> -0.166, 7.34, 12.3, 9.79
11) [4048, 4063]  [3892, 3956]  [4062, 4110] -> -0.105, 8.51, 12.3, 11.6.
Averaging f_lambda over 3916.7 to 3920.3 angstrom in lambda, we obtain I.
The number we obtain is 11.5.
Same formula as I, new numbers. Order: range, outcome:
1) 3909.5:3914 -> 12.6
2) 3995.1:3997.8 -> 11.8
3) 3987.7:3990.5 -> 11.6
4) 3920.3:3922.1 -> 7.49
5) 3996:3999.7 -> 12.4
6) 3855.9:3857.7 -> 5.86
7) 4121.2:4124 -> 11.9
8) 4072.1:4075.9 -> 11.9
